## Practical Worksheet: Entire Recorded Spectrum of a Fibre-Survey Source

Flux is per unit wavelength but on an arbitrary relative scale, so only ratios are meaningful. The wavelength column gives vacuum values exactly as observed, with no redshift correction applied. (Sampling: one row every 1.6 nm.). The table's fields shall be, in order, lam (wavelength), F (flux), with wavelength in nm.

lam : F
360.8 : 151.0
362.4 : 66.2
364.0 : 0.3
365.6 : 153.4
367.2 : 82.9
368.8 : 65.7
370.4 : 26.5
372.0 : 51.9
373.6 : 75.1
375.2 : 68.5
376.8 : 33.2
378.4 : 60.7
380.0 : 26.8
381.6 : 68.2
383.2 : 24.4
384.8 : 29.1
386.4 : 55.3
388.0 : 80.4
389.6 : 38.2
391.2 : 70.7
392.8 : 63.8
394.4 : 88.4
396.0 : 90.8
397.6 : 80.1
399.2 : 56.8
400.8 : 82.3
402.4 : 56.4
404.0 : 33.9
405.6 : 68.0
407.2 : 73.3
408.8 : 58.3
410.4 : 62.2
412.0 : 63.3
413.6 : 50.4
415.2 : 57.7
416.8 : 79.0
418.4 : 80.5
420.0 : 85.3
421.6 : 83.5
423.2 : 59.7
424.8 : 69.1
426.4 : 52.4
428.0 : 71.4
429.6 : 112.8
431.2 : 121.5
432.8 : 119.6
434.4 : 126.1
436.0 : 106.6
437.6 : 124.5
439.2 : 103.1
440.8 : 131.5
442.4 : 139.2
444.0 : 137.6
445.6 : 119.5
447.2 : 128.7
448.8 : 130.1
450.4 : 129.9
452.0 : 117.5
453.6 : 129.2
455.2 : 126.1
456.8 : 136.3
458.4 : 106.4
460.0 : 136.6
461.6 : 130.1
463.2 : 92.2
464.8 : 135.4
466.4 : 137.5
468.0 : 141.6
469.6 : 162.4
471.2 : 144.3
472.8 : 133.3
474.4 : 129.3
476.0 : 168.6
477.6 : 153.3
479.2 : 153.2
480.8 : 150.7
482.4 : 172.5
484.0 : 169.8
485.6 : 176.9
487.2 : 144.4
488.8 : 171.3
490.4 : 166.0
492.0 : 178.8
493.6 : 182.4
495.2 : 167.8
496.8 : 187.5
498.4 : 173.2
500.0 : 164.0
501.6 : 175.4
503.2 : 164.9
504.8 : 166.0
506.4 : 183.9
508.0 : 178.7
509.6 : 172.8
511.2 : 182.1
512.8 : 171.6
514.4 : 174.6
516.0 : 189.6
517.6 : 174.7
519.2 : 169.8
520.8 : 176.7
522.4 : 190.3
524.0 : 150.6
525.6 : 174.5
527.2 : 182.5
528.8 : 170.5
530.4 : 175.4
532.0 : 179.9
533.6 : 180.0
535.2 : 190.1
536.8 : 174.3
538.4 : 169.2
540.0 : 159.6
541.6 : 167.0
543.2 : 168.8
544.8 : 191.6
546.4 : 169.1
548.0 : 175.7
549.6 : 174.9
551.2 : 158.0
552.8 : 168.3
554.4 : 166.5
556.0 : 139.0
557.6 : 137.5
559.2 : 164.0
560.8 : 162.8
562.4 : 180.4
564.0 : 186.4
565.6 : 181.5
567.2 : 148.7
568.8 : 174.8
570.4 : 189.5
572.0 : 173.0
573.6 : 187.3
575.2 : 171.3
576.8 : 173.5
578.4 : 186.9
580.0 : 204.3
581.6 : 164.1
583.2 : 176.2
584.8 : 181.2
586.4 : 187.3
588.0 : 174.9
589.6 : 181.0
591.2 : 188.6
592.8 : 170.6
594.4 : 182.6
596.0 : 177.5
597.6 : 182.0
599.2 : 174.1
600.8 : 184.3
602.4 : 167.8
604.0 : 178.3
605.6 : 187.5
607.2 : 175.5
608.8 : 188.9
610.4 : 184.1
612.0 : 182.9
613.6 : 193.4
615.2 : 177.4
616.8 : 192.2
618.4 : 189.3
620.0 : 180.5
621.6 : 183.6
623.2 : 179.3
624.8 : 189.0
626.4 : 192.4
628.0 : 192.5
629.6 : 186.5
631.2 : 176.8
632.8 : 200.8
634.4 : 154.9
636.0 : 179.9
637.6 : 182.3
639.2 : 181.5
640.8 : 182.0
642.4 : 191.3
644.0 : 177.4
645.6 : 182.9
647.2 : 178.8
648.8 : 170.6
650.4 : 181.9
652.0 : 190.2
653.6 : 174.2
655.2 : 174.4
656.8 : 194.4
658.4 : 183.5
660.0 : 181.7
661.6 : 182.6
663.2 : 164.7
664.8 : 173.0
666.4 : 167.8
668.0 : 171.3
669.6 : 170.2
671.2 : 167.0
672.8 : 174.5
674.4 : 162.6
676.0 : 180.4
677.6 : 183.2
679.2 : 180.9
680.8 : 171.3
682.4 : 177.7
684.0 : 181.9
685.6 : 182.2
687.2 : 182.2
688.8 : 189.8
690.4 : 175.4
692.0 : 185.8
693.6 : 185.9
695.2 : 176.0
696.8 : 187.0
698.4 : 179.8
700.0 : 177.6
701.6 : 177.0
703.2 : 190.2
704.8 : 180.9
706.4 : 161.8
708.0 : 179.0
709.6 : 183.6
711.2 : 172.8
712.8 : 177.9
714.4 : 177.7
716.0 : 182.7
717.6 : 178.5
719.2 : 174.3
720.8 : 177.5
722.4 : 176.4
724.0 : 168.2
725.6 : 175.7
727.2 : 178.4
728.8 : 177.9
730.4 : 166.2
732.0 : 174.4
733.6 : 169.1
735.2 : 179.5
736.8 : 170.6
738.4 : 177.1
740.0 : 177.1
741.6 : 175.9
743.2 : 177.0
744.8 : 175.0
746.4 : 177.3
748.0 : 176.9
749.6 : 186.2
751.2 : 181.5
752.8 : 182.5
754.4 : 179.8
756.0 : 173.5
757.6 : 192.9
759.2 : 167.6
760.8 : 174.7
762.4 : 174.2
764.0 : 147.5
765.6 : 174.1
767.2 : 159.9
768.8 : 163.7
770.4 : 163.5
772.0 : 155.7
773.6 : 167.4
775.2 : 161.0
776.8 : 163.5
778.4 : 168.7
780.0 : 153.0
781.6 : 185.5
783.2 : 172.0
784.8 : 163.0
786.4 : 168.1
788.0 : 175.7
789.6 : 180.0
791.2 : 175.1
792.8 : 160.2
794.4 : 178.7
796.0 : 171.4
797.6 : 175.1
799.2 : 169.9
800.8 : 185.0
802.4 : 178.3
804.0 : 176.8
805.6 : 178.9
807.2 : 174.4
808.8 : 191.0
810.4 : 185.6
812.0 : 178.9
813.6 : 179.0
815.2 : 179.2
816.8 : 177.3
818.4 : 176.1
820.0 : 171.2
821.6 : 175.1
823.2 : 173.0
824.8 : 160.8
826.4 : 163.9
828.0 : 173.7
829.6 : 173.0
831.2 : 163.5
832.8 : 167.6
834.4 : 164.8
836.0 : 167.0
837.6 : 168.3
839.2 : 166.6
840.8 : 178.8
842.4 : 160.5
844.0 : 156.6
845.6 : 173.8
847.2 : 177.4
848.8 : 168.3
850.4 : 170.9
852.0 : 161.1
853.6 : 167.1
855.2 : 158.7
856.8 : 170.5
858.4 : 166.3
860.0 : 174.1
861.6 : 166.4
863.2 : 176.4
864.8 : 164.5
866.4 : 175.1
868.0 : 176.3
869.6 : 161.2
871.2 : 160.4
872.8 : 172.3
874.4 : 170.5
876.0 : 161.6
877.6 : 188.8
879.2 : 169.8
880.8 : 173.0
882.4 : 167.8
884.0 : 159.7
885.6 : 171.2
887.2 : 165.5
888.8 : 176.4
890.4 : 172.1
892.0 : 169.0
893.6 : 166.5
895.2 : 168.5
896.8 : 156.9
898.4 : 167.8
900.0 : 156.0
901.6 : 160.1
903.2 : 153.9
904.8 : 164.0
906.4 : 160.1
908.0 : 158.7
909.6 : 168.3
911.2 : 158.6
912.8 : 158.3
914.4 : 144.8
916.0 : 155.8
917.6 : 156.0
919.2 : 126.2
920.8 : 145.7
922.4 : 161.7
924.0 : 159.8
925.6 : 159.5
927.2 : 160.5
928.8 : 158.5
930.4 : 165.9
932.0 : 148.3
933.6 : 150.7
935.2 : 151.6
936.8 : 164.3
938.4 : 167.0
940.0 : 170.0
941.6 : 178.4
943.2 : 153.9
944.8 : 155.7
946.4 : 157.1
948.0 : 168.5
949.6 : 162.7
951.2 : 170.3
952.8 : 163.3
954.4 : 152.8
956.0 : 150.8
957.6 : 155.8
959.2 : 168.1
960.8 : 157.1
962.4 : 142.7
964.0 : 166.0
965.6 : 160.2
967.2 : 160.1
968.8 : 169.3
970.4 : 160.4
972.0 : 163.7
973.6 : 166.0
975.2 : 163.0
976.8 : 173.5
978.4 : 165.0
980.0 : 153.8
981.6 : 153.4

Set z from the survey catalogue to 0.08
